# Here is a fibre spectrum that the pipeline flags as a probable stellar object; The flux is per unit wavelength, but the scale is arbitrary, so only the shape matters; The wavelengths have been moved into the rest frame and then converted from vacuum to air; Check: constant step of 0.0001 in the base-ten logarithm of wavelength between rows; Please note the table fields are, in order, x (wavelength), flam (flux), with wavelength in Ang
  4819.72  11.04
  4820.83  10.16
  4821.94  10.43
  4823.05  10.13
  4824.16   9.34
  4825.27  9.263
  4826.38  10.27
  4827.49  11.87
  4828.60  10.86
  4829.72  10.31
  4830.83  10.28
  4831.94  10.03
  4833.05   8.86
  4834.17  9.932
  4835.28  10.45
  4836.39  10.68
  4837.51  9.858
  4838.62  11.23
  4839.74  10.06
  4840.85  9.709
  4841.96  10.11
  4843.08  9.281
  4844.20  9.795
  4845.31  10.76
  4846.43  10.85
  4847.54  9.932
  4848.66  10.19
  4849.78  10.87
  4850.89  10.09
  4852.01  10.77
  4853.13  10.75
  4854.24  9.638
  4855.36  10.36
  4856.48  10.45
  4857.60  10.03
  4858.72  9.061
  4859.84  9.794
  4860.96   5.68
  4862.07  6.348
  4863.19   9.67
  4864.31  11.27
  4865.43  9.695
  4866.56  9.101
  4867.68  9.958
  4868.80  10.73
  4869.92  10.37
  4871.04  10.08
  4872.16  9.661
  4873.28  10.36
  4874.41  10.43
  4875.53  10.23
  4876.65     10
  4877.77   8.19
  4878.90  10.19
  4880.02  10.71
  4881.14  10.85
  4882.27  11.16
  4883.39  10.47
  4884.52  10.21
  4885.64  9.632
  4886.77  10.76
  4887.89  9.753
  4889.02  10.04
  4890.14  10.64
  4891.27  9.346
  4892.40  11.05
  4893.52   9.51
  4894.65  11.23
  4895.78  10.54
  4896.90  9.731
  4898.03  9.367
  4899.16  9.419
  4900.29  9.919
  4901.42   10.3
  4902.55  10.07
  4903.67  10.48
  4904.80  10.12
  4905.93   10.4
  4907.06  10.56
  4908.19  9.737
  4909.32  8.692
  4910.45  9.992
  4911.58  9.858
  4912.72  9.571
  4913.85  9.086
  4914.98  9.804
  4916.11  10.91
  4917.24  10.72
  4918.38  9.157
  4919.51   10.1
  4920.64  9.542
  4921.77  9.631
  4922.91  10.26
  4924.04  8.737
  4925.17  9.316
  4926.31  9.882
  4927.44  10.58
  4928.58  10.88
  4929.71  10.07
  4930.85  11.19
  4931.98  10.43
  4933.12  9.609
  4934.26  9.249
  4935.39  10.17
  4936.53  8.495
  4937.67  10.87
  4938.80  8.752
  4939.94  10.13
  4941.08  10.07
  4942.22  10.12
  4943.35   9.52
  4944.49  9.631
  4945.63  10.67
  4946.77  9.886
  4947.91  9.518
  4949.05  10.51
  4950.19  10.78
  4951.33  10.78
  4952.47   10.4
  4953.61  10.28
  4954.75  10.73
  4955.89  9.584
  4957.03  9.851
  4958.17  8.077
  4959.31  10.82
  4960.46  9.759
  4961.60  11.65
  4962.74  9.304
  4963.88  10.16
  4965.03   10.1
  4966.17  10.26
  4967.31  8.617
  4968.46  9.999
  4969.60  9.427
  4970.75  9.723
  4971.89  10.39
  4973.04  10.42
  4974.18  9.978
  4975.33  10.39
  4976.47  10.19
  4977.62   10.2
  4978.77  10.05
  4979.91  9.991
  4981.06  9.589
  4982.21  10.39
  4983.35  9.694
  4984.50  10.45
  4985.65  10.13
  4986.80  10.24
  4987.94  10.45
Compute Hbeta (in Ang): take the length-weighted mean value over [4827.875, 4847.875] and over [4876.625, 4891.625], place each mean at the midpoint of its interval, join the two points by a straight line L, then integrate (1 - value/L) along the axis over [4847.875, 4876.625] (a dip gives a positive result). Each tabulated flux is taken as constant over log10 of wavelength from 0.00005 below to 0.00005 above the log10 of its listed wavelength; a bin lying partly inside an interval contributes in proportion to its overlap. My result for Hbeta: 1.0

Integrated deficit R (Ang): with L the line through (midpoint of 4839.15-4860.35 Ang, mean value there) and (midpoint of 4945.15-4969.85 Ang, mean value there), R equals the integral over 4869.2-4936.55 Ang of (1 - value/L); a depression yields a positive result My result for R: 0.4 Ang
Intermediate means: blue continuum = 10.1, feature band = 10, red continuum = 10.1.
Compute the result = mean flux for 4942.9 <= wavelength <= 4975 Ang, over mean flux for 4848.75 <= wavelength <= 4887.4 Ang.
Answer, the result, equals 1.01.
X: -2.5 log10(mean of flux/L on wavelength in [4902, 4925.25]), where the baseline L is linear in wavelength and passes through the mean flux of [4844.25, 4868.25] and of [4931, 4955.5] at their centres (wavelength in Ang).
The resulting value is 0.01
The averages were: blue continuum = 9.78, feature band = 9.86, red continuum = 10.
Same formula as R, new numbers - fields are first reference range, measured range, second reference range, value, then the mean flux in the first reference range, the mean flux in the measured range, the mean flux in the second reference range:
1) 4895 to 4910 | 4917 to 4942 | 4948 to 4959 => 0.4 Ang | 9.97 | 9.89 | 10.1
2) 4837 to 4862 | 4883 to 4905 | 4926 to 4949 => -0.4 Ang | 9.9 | 10.1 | 10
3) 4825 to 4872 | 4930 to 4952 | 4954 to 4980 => -0.1 Ang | 9.98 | 10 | 9.99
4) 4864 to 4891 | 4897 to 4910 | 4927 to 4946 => 0.2 Ang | 10.2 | 9.91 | 10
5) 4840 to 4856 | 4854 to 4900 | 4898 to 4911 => 0.8 Ang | 10.2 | 9.9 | 9.95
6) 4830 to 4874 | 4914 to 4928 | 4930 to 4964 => 0.2 Ang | 9.92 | 9.87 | 10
